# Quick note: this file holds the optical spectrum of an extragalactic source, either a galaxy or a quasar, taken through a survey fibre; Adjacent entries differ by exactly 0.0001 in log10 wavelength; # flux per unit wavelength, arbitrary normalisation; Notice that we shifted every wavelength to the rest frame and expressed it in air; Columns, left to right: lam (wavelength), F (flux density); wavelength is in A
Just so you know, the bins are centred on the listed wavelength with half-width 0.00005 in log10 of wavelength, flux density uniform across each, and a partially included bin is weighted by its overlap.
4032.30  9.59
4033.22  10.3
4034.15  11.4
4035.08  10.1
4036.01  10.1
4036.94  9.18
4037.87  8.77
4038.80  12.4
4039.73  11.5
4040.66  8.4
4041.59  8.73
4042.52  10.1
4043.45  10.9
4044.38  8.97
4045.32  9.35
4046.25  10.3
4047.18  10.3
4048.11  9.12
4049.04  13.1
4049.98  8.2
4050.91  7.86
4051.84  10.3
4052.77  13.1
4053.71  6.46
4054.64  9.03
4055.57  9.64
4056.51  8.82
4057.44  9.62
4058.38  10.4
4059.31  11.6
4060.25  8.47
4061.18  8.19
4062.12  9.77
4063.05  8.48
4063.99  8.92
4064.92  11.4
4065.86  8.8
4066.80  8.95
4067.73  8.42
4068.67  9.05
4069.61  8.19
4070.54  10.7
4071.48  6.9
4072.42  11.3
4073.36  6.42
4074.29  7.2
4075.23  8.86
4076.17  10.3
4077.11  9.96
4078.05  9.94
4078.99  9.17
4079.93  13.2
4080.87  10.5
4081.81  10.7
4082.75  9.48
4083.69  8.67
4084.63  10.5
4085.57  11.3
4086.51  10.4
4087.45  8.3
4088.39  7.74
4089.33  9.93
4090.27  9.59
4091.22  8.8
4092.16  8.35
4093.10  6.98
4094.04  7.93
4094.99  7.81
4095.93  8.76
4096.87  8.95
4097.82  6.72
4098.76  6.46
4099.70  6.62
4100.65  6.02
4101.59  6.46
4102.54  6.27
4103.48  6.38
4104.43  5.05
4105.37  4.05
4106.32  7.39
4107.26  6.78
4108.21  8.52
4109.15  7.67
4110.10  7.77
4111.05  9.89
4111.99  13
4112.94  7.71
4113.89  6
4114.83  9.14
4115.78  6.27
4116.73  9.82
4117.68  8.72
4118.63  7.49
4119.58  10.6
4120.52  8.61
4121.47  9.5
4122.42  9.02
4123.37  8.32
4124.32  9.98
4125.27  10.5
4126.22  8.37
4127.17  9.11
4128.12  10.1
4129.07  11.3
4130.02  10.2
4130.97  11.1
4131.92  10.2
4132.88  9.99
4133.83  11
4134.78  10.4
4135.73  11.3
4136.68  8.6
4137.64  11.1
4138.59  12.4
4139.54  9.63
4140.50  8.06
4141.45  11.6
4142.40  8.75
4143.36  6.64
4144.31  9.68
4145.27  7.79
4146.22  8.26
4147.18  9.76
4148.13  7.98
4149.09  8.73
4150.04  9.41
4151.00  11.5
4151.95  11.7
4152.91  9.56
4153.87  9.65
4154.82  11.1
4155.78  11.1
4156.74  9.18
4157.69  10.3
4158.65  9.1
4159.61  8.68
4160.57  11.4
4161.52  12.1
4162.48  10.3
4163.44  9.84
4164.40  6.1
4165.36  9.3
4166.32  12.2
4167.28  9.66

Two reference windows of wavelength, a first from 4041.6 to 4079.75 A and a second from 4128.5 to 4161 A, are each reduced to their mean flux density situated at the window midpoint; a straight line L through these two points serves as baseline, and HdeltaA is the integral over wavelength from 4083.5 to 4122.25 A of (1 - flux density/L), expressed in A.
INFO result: 6.2 A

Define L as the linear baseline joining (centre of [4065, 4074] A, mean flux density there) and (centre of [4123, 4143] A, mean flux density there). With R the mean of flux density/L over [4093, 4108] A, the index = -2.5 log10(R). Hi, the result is 0.35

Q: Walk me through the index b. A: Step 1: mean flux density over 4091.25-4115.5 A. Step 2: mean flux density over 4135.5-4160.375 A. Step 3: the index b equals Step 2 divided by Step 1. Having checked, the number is 1.3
